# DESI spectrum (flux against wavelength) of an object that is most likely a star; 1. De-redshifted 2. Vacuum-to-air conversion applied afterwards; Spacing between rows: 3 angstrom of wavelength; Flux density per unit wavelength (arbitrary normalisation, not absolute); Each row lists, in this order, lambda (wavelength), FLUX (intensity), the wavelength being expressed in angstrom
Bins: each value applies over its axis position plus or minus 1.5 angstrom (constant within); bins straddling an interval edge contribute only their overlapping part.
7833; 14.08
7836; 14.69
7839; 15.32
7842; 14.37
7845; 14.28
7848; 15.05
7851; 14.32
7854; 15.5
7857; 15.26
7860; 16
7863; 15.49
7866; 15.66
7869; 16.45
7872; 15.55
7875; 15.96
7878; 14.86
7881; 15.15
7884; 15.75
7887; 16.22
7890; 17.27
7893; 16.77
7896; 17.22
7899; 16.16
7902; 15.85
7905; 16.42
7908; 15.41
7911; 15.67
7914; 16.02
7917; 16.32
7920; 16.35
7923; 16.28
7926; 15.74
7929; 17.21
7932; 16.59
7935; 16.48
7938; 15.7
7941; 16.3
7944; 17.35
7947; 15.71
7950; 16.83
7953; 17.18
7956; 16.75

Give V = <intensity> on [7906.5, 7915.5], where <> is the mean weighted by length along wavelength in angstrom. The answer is 15.7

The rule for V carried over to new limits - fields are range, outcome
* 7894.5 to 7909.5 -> 16.2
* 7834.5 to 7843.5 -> 14.8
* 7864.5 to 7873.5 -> 15.9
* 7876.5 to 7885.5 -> 15.3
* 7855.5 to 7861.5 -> 15.6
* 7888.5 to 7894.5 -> 17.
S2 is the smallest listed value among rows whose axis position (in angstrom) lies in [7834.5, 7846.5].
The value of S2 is 14.28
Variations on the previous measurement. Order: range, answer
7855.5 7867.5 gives 15.26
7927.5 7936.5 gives 16.48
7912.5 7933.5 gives 15.74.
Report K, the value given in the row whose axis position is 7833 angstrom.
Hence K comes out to 14.08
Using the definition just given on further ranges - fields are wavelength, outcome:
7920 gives 16.35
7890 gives 17.27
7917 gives 16.32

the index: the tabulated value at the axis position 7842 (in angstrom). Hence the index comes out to 14.37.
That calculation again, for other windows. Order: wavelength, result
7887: 16.22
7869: 16.45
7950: 16.83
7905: 16.42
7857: 15.26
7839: 15.32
